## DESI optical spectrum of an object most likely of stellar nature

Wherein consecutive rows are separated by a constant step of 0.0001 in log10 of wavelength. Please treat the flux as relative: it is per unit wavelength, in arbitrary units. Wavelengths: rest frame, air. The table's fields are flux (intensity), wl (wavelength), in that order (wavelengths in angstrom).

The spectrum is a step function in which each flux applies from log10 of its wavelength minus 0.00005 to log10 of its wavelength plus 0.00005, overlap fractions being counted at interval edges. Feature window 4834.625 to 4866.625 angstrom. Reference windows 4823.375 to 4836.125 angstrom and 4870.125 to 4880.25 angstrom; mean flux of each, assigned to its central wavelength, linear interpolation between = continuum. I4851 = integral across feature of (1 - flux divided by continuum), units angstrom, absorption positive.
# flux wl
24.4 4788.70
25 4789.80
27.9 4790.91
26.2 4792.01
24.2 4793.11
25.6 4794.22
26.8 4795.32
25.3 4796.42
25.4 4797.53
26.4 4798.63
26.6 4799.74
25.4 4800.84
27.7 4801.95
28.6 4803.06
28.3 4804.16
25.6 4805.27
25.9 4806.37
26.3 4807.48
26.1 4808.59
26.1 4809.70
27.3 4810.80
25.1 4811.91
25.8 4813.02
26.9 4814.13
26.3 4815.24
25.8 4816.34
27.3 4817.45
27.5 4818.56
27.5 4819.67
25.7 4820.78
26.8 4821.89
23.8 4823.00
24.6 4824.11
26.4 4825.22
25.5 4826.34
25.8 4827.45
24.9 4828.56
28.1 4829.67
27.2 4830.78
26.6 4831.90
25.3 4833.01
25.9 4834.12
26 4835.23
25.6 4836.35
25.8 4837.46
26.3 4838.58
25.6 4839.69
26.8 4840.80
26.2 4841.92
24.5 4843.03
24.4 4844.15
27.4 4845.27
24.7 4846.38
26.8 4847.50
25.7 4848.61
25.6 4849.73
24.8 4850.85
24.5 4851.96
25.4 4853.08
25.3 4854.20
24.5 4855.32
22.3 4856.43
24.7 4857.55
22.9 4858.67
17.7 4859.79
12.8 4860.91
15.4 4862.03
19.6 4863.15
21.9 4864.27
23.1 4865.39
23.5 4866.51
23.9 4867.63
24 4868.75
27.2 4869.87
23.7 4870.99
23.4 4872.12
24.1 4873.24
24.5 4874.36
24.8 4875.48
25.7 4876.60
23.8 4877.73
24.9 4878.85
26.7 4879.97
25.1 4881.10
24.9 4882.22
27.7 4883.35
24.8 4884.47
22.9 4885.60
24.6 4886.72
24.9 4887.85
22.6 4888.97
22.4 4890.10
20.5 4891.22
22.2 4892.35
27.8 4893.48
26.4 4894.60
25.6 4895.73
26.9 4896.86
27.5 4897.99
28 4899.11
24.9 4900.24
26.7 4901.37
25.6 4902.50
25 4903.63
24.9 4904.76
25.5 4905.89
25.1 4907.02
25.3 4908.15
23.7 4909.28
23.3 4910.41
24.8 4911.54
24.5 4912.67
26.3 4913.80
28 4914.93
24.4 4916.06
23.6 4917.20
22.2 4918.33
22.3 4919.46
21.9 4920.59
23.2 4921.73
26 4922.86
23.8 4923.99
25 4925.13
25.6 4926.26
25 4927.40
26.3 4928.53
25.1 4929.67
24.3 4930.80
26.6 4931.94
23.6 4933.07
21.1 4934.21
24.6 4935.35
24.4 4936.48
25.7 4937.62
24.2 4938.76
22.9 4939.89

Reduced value 2.0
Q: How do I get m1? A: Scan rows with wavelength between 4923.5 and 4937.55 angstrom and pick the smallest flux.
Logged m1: 21.1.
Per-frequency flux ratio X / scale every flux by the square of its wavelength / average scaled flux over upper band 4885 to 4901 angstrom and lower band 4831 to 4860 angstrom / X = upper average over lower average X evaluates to 1.01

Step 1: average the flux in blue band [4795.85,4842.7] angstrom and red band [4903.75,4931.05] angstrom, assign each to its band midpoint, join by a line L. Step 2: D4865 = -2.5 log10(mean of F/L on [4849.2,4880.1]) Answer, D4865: 0.10 mag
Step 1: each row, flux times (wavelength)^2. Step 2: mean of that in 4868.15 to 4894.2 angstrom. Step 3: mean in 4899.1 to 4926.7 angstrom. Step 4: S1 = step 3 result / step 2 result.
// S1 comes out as 1.0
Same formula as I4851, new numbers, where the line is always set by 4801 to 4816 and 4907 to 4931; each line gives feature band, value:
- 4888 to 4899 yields 0.1 angstrom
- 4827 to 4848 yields 0.0 angstrom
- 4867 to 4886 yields 0.4 angstrom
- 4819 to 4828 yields 0.2 angstrom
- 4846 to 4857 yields 0.3 angstrom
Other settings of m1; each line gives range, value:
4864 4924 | 20.5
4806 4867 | 12.8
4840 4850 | 24.4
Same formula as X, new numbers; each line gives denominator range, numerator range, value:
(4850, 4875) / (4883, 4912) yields 1.11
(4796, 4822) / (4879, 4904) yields 0.98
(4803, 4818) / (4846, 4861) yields 0.91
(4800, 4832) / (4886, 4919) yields 0.98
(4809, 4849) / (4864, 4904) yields 0.97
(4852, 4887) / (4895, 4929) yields 1.09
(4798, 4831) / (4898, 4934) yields 0.98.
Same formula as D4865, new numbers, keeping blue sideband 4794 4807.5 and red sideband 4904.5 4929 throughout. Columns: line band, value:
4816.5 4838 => 0.00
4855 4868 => 0.21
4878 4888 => 0.00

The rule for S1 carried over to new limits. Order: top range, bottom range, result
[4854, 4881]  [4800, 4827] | 0.89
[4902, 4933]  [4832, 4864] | 1.06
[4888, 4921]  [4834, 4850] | 0.98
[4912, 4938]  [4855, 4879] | 1.11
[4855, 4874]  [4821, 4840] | 0.86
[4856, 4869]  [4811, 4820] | 0.80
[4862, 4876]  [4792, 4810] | 0.91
